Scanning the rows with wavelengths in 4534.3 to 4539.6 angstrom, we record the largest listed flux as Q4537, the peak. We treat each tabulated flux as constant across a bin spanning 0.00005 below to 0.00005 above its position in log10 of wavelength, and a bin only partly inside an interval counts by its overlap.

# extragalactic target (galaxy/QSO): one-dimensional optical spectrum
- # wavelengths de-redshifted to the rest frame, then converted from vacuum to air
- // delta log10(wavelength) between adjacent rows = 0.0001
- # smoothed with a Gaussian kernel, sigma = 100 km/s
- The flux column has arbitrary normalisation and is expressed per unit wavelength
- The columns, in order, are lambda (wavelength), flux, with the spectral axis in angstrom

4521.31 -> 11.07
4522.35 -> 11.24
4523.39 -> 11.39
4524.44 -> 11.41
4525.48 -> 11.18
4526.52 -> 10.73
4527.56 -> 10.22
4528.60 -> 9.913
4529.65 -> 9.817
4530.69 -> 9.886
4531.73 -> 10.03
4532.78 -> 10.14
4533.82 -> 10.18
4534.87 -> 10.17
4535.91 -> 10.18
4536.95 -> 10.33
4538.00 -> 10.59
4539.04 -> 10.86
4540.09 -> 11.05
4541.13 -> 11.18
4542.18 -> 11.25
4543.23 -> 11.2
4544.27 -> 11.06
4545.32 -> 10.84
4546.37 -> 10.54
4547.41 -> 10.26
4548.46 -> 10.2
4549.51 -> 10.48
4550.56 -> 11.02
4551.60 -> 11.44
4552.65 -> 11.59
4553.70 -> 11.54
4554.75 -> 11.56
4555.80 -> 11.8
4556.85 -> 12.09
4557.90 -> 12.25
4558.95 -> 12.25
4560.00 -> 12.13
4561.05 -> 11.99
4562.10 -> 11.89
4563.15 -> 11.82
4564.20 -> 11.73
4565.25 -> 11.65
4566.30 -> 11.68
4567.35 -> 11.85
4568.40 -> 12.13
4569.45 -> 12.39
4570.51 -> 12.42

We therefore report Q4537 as 10.86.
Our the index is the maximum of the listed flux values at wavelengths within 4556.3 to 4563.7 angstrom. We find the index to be 12.25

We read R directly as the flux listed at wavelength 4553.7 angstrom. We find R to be 11.54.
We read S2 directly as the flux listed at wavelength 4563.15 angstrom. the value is 11.82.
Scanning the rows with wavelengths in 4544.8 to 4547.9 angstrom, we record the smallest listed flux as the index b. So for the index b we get 10.26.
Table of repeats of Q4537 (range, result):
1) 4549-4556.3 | 11.8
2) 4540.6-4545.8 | 11.25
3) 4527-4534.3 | 10.22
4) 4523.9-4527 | 11.41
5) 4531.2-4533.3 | 10.14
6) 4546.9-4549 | 10.26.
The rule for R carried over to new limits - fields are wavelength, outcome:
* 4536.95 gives 10.33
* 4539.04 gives 10.86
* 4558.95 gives 12.25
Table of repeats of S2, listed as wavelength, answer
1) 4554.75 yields 11.56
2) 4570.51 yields 12.42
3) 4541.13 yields 11.18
